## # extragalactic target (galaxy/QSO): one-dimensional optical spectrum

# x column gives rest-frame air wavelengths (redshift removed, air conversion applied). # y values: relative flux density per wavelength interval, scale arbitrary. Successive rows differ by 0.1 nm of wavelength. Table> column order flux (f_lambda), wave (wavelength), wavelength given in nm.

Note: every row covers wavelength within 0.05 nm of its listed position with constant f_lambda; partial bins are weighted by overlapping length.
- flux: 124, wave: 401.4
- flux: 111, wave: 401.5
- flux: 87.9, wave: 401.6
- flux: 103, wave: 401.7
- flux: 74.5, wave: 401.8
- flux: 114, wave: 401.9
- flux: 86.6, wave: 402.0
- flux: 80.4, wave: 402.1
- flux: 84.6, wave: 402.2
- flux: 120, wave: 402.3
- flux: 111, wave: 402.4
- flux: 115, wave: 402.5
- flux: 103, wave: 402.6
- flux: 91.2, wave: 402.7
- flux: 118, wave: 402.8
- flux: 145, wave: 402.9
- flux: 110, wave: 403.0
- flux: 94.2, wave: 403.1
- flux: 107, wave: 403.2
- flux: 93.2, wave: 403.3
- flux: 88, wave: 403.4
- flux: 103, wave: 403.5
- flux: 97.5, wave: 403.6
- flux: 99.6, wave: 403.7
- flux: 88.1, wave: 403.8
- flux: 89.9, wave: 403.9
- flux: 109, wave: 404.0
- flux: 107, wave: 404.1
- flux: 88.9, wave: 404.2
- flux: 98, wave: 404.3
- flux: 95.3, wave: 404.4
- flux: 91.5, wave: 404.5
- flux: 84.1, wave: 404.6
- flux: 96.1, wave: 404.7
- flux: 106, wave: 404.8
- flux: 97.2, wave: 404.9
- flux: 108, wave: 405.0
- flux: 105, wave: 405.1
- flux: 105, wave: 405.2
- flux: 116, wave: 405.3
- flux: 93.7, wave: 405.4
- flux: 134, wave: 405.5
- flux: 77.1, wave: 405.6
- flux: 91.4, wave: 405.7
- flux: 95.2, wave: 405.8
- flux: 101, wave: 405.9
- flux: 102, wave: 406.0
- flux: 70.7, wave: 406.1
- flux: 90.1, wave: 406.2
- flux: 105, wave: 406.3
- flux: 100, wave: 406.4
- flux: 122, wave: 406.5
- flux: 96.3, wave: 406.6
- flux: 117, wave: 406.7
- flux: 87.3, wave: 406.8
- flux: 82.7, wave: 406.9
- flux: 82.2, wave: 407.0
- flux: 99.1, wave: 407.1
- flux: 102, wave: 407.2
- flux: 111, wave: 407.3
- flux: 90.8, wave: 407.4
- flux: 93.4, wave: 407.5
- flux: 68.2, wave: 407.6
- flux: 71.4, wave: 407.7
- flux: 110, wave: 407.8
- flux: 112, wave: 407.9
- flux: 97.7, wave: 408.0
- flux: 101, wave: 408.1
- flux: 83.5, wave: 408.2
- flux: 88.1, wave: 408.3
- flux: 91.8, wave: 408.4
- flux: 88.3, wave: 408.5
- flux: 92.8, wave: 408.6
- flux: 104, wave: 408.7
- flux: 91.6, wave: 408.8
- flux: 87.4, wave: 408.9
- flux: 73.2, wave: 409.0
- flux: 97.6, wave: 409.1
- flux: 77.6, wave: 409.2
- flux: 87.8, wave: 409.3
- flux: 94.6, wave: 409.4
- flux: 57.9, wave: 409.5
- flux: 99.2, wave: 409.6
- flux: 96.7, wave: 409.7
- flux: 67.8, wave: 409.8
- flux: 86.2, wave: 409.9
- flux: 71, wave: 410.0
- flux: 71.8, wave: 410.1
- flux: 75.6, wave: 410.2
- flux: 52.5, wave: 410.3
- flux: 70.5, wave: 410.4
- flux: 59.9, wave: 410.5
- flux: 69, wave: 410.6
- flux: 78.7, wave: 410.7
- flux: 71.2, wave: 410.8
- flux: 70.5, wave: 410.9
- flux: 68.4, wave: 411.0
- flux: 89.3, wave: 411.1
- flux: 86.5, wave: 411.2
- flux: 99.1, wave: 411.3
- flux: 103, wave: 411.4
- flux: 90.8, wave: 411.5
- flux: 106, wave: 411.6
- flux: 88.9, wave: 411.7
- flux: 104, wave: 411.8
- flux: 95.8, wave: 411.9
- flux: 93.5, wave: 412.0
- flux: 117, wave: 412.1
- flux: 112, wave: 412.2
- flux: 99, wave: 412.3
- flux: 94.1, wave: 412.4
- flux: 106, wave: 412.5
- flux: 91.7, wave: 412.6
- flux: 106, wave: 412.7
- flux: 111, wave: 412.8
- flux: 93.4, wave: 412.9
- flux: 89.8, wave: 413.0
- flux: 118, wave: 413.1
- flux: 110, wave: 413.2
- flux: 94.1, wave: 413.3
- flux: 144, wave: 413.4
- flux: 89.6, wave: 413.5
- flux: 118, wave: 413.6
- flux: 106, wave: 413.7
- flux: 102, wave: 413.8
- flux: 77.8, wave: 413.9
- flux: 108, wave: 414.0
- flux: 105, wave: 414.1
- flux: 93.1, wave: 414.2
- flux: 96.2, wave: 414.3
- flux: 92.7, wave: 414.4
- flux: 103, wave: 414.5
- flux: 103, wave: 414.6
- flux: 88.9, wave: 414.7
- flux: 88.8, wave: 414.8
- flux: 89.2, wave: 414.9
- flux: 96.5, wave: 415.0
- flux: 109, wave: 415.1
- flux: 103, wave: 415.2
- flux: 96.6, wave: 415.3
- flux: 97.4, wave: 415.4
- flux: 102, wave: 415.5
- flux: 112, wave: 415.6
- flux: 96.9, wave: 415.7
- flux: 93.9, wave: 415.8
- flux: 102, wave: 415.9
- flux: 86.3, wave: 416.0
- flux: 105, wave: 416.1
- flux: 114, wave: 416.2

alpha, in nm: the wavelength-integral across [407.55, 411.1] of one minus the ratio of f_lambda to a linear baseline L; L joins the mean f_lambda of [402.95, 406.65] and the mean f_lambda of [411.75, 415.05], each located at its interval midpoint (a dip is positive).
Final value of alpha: 0.62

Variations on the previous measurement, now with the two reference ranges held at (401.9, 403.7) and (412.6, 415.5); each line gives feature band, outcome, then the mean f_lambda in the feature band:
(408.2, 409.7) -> 0.20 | 88.1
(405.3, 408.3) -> 0.17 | 96.3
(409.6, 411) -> 0.39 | 73.2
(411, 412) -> 0.07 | 94.4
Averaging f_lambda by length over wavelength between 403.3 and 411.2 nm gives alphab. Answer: 90.9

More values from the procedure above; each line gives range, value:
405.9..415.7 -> 93.4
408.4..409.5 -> 88.2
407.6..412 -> 85.5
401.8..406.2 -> 99.9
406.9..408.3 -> 93.4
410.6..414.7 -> 97.7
